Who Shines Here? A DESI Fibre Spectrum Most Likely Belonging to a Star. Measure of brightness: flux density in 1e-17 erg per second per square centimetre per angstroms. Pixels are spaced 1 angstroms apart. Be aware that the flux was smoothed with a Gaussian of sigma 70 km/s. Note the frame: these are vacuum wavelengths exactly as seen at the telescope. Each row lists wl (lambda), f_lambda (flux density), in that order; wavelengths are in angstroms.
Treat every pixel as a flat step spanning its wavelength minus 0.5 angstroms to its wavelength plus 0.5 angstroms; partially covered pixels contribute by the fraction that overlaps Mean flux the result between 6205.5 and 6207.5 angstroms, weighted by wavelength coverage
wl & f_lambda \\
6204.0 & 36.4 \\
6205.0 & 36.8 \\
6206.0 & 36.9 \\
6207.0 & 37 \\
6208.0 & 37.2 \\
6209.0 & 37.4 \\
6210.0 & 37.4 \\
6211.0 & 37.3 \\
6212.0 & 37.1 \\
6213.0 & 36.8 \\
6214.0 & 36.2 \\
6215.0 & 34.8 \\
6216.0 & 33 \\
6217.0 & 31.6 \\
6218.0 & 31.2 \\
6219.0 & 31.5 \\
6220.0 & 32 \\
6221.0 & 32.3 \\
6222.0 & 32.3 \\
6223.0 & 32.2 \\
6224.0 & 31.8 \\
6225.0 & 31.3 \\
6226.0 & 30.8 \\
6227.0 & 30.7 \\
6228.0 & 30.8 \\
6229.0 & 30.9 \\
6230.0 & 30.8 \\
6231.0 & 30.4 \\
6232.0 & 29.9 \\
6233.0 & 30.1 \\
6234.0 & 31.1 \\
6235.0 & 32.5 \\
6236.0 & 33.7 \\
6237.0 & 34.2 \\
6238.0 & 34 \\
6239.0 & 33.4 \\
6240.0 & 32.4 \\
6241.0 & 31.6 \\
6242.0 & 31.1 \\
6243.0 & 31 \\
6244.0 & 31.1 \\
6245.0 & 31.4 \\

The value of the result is 37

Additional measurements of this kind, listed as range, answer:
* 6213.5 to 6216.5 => 34.7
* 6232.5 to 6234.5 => 30.6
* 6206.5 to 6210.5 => 37.2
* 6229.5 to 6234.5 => 30.5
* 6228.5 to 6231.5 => 30.7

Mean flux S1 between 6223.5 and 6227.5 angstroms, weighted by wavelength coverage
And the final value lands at 31.1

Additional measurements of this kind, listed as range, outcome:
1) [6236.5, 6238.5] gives 34.1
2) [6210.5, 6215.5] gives 36.4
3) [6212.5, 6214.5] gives 36.5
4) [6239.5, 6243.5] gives 31.5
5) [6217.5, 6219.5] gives 31.4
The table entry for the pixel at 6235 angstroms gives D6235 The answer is 32.5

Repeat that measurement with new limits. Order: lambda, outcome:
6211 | 37.3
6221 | 32.3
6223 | 32.2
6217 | 31.6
